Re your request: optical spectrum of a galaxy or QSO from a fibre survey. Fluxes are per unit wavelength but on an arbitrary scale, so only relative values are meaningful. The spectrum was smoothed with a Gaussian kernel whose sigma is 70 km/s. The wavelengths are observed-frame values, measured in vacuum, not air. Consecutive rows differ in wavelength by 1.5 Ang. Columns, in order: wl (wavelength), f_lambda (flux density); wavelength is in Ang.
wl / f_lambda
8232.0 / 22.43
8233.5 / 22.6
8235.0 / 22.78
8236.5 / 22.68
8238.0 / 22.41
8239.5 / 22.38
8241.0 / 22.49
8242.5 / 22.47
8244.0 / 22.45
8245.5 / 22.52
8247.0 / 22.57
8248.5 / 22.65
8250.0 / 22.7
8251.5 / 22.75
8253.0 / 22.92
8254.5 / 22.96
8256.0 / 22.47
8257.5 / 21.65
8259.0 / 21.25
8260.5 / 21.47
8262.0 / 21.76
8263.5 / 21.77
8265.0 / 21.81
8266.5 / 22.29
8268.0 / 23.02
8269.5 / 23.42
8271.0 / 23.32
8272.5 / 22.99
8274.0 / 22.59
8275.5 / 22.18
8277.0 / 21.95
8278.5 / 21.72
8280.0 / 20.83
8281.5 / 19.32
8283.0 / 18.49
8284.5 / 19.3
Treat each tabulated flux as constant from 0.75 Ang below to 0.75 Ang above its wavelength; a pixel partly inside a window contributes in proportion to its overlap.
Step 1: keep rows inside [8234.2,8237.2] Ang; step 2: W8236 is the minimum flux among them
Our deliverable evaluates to 22.68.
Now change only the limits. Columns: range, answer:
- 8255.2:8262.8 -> 21.25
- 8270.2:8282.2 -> 19.32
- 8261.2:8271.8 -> 21.76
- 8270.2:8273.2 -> 22.99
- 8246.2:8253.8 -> 22.57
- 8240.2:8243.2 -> 22.47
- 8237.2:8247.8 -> 22.38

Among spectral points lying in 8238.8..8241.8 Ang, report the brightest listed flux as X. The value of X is 22.49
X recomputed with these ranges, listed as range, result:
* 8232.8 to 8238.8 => 22.78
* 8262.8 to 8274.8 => 23.42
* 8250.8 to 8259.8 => 22.96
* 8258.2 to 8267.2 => 22.29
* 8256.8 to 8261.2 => 21.65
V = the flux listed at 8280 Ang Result 20.83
